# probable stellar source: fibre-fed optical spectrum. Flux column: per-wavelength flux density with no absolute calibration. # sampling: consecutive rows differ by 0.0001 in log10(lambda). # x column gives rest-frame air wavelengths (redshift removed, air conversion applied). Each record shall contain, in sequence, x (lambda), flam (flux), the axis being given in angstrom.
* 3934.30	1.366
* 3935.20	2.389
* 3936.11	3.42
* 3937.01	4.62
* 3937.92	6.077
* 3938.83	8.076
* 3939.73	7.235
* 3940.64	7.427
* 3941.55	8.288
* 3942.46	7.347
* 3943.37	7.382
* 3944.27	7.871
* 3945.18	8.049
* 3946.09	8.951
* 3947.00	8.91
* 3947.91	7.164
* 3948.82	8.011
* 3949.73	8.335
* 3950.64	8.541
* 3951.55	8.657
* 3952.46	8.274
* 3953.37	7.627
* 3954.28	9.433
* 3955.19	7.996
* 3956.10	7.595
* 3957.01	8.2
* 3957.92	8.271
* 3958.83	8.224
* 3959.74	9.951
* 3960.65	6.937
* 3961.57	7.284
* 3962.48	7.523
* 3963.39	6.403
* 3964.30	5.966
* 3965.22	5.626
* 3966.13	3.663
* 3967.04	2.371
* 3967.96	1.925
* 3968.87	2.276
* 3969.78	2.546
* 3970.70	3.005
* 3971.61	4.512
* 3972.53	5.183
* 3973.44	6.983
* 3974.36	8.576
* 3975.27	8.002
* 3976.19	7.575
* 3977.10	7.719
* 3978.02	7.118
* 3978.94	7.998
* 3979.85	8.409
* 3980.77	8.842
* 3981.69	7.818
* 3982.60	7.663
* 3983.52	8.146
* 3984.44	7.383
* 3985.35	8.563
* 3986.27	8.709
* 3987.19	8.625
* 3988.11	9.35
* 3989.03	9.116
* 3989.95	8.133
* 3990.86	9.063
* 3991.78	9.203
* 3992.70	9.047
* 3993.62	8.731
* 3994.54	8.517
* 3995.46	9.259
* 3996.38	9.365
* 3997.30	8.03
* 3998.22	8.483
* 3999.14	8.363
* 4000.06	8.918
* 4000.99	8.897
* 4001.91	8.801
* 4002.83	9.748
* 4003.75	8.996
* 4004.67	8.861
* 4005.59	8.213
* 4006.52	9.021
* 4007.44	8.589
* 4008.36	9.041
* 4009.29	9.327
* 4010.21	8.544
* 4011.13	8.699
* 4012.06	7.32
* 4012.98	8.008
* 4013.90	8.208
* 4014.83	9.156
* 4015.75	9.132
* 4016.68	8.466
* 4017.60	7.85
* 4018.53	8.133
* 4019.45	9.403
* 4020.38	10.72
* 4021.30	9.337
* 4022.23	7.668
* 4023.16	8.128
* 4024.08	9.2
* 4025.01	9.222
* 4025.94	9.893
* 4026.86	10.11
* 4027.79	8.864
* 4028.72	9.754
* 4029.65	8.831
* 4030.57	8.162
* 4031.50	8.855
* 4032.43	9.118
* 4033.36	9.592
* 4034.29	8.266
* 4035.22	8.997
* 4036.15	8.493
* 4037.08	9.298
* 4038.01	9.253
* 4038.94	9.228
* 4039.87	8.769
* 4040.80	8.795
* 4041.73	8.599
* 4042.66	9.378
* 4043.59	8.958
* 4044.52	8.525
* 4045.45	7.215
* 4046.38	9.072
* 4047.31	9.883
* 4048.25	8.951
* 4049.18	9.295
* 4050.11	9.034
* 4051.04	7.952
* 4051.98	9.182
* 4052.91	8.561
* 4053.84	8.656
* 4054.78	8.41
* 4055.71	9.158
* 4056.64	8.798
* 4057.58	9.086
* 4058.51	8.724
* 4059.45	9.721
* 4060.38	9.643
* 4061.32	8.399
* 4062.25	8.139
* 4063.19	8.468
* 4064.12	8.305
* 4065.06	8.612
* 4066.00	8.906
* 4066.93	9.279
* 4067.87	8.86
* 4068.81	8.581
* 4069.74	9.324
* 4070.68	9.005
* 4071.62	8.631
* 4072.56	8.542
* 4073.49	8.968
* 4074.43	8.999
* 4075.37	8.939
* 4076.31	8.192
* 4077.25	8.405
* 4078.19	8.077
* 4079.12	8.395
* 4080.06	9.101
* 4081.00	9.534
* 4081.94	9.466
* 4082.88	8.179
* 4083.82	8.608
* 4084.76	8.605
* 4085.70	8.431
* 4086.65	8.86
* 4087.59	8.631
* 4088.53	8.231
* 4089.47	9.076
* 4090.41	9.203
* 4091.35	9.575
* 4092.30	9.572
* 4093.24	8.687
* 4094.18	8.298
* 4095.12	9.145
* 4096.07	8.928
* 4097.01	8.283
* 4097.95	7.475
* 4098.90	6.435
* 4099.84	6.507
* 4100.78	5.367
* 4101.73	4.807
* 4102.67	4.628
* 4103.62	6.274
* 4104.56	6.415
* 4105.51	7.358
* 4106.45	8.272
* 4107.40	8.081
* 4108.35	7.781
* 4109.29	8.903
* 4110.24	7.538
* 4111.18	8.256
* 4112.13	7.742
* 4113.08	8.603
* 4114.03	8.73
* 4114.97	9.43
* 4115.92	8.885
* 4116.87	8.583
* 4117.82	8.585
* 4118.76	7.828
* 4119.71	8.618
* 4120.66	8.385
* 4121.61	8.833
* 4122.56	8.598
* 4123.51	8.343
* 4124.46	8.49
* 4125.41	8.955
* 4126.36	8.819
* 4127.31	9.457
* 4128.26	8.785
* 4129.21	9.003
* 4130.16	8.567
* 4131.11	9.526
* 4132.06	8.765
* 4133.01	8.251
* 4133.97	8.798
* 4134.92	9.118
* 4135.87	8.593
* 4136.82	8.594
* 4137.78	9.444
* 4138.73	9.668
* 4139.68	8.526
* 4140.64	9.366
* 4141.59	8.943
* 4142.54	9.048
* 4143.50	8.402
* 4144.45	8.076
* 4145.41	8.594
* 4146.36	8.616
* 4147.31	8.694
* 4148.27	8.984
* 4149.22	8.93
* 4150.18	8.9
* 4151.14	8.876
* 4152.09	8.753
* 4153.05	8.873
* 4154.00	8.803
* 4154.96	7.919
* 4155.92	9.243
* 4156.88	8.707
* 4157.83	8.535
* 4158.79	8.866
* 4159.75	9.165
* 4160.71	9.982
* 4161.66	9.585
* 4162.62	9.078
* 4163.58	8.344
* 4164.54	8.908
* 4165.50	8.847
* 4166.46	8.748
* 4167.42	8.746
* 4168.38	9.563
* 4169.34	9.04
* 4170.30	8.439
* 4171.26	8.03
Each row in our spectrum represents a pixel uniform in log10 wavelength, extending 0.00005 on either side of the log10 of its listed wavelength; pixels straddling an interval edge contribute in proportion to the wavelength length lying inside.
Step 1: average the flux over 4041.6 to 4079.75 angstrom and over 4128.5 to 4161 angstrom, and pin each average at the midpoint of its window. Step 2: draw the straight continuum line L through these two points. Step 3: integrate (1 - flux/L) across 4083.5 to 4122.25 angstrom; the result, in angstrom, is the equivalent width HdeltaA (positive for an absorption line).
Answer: 3.3 angstrom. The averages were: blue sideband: 8.78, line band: 8.06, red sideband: 8.85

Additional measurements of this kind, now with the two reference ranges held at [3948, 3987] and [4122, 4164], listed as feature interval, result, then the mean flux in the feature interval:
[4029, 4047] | -2.5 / 8.83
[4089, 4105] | 1.5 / 7.57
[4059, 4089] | -2.3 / 8.75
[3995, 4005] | -2.1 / 8.88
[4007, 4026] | -3.1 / 8.74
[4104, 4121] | 0.6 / 8.21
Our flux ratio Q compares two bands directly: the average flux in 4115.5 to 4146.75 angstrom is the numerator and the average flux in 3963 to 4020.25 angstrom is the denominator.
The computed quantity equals 1.13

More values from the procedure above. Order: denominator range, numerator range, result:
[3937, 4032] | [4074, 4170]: 1.07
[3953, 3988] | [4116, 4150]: 1.27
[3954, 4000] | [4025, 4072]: 1.21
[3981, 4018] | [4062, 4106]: 0.96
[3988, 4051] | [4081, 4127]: 0.92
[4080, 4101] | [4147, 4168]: 1.05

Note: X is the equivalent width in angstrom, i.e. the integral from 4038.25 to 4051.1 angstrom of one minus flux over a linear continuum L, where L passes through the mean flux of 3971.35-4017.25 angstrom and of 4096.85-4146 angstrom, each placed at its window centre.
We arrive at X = -0.8 angstrom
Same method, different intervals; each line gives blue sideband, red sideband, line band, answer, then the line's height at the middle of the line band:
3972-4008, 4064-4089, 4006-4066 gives -1.87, 8.58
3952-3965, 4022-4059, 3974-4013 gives -1.25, 8.27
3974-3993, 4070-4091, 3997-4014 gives -0.46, 8.42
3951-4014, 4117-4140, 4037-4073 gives -2.68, 8.24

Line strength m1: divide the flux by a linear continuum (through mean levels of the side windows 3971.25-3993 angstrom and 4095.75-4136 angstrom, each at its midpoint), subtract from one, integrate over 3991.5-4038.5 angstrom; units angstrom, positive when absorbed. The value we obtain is -5.0 angstrom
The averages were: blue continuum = 8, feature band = 8.86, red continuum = 8.08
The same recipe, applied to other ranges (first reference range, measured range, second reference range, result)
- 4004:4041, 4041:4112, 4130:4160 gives 3.34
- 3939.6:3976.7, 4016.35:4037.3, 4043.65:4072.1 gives -1.90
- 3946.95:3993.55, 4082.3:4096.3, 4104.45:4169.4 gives -0.84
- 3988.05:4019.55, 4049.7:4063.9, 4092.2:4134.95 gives -0.59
